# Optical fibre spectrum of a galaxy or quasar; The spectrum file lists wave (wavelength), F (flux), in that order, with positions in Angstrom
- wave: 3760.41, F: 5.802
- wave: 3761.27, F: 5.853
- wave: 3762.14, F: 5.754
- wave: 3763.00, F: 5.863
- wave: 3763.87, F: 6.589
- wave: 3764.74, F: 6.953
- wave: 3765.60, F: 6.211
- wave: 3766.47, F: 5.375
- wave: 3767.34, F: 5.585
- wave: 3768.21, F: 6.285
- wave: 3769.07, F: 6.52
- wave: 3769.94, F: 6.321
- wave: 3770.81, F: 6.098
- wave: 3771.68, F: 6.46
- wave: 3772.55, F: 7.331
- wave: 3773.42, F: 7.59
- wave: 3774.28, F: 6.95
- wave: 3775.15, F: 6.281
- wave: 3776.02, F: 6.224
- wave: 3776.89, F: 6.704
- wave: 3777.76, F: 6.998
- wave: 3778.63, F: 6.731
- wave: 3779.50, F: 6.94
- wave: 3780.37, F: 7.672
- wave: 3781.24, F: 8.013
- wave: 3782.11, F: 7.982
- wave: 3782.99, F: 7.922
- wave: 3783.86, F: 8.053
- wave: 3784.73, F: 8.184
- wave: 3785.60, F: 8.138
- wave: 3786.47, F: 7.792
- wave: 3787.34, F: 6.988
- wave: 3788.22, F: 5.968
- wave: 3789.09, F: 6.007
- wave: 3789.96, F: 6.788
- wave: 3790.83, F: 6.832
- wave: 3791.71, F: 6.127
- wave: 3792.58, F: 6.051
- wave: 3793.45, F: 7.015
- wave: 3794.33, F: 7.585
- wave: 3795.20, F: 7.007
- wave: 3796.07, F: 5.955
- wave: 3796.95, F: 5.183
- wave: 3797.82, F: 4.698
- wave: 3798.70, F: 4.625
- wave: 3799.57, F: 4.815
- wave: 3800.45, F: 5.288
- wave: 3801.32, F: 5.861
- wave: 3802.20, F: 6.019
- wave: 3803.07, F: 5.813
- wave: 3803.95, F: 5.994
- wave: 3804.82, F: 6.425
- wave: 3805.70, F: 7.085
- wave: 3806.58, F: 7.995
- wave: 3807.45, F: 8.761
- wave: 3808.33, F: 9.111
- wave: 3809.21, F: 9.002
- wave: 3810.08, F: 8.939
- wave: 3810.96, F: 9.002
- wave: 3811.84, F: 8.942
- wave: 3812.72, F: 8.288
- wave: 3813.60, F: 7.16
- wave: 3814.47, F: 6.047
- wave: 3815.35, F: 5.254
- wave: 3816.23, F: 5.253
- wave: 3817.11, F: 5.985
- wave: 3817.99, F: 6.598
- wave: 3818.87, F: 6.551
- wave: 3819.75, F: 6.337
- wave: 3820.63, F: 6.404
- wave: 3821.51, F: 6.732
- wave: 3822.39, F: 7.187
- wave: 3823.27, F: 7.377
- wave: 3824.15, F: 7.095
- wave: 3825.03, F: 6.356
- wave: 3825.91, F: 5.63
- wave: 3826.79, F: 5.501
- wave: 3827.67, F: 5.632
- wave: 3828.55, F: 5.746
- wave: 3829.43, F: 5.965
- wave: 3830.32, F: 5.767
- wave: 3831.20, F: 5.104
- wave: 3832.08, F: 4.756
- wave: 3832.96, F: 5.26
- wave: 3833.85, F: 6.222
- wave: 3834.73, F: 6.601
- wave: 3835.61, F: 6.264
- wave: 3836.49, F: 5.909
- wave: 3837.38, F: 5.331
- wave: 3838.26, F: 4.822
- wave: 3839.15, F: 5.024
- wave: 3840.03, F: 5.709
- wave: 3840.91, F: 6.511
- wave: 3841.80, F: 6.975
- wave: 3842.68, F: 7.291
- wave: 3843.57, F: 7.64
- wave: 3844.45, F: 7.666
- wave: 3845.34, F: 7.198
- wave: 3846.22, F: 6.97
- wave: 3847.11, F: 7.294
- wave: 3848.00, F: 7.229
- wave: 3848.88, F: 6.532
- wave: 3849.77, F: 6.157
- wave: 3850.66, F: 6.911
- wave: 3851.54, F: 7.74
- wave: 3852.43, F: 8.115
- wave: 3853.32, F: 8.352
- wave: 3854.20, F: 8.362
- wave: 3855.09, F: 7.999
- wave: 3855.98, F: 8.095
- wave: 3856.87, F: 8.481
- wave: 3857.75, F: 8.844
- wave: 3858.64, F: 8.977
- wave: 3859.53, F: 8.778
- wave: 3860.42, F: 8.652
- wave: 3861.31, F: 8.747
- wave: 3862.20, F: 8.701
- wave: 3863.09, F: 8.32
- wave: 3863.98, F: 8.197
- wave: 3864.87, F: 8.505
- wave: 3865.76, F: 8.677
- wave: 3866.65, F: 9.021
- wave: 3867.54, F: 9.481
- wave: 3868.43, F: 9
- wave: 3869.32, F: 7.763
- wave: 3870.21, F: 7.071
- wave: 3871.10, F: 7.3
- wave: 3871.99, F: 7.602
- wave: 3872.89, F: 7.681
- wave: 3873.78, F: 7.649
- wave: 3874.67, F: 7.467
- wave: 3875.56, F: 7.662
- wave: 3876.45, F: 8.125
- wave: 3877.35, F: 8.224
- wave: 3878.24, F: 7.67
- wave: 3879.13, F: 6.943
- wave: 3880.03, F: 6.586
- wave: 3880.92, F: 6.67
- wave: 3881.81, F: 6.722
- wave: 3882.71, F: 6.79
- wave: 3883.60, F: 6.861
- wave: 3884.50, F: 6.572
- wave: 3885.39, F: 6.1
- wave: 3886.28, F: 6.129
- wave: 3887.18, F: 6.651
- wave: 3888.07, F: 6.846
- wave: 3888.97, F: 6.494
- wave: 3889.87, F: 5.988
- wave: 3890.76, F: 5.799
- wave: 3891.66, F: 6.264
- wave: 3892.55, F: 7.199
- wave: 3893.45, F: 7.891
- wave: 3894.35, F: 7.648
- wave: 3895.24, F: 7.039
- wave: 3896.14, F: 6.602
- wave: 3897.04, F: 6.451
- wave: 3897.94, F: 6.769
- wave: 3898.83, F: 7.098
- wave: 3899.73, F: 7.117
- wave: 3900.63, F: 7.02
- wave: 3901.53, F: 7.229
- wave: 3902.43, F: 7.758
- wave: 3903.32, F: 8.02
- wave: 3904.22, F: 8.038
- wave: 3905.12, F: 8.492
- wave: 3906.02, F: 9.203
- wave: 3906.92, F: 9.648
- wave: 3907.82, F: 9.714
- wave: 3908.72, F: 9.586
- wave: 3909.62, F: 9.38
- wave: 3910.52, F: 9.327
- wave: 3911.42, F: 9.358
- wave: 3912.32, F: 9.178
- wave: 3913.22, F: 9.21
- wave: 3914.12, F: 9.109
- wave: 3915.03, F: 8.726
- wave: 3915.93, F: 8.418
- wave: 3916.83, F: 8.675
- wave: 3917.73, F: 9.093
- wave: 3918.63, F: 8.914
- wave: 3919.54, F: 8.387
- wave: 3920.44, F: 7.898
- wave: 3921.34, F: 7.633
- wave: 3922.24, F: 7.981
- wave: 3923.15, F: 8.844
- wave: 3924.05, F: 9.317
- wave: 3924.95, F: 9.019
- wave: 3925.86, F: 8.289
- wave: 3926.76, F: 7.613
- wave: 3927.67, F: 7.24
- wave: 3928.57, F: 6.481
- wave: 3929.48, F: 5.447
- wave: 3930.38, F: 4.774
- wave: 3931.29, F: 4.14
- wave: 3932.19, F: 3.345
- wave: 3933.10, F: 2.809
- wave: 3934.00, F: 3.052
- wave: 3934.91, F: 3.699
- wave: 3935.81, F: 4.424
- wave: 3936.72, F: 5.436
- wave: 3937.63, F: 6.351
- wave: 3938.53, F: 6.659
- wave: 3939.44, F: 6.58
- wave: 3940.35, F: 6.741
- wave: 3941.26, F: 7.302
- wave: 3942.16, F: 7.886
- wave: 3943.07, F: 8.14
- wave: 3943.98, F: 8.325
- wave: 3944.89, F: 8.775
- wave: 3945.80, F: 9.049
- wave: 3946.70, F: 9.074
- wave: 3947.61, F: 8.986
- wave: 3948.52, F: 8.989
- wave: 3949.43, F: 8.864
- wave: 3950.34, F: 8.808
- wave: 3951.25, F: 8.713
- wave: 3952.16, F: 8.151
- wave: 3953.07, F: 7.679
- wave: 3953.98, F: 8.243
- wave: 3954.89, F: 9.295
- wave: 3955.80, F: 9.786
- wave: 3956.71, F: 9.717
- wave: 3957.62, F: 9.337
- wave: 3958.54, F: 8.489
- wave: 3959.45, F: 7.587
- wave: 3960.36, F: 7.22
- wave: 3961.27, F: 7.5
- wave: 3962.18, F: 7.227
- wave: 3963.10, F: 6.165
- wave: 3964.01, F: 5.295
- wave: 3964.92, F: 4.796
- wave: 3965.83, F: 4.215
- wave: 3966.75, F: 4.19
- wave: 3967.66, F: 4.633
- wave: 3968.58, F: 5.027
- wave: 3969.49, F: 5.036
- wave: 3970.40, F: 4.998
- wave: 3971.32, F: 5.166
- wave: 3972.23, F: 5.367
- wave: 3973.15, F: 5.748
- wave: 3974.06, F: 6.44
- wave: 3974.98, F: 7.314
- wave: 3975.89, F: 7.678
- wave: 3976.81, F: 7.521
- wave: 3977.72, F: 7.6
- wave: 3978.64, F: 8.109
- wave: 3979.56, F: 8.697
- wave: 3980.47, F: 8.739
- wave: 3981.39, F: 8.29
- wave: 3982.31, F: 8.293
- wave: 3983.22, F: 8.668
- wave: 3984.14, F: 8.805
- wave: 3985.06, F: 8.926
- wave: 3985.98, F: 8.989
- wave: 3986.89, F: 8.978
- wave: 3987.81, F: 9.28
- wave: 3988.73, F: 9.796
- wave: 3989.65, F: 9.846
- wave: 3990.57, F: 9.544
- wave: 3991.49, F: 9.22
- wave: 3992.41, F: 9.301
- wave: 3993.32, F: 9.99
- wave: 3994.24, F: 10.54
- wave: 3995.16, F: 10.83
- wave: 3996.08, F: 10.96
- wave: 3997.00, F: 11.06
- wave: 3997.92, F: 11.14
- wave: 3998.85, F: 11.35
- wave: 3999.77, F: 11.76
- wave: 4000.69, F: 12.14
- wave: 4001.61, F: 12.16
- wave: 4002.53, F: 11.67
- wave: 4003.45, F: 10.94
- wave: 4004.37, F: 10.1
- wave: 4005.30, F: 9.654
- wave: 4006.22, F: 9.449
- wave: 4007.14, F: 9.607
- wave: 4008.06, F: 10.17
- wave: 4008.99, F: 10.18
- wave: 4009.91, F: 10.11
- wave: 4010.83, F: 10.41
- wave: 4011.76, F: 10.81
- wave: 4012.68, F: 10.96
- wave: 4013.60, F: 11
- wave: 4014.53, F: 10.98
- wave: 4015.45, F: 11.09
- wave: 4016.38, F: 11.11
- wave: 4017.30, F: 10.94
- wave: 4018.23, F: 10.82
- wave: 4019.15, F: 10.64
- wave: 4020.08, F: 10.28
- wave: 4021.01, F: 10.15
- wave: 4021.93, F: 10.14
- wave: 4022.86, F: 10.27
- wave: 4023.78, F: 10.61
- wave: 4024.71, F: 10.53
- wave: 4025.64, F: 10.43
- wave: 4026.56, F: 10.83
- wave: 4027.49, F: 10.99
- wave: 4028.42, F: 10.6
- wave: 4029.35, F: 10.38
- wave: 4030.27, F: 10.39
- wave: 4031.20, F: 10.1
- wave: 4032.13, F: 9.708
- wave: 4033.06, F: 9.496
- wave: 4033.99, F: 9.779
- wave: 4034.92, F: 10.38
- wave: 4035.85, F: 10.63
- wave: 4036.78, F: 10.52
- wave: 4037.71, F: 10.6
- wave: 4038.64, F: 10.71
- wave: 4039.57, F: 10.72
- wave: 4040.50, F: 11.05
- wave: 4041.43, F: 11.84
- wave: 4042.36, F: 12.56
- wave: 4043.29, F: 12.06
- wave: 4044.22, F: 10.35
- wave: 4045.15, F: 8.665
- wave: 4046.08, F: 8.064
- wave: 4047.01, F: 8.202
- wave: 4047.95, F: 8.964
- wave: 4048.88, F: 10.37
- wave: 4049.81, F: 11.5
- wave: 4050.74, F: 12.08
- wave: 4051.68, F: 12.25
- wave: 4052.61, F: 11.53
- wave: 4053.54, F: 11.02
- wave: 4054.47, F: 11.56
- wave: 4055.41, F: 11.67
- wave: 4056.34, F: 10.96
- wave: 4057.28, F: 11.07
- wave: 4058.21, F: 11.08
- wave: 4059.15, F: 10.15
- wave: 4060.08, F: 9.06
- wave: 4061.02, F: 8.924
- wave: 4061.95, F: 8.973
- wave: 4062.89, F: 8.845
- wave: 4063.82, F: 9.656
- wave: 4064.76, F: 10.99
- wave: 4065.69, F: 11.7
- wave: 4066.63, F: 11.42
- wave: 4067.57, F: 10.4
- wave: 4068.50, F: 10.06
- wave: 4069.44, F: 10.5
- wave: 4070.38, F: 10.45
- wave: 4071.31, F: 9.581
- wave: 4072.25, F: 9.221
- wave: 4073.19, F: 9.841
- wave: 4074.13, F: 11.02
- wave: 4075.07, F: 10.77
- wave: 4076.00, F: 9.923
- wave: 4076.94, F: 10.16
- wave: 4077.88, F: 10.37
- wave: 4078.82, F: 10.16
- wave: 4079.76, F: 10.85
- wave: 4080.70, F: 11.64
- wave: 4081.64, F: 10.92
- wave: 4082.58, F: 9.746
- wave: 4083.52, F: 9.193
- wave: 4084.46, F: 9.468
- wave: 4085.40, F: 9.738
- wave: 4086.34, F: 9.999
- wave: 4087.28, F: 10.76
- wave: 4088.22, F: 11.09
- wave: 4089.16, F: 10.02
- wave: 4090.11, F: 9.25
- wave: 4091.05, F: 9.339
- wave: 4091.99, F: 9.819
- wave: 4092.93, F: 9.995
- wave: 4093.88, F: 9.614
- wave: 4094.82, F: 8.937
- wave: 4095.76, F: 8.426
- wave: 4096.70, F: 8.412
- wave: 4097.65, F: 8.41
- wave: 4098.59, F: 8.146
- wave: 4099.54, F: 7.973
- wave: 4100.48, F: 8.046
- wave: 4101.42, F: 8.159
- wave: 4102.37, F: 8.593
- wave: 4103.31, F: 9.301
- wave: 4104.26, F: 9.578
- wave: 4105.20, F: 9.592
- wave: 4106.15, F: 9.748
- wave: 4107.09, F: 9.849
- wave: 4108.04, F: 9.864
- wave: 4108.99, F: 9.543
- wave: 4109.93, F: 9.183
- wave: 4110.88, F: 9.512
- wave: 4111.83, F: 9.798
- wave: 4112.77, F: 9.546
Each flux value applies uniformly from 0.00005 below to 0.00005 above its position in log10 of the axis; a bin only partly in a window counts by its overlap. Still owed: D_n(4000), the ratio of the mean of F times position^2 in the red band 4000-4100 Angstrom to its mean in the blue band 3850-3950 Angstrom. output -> 1.46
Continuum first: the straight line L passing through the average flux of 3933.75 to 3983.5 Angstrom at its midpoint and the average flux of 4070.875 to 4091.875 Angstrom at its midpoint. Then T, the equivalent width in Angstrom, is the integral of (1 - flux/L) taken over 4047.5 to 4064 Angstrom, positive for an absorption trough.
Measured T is -1.8 Angstrom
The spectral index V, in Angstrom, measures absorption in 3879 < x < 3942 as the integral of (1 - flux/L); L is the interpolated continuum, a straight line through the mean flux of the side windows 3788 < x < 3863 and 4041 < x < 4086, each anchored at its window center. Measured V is 6.7 Angstrom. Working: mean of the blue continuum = 6.8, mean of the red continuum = 10.4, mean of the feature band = 7.21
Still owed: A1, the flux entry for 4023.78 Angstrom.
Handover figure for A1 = 10.61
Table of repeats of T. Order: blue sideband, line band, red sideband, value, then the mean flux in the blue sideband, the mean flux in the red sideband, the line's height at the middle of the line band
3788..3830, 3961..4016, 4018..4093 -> 3.74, 6.58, 10.4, 9.35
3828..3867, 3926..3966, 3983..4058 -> 8.95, 7.16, 10.5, 9.05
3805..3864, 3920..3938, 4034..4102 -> 4.56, 7.06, 10.1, 8.3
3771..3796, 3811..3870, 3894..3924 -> 4.35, 7.06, 8.31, 7.63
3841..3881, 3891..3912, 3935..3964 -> -0.26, 7.85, 7.83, 7.84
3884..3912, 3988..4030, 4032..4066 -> -3.72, 7.54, 10.5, 9.7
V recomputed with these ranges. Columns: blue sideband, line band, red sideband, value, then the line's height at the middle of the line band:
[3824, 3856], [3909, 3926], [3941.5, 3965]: -2.5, 7.67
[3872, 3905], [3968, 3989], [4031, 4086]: 3.2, 8.83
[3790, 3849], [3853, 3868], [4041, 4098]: -3.1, 7.11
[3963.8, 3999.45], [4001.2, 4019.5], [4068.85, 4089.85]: -4.2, 8.65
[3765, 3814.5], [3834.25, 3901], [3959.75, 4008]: 1.7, 7.49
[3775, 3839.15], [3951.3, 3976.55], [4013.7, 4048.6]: 6.7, 9.28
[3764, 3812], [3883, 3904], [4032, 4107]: 3.1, 8.06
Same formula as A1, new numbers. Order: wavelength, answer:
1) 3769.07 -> 6.52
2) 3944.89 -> 8.775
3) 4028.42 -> 10.6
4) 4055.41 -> 11.67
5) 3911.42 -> 9.358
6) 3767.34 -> 5.585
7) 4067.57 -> 10.4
